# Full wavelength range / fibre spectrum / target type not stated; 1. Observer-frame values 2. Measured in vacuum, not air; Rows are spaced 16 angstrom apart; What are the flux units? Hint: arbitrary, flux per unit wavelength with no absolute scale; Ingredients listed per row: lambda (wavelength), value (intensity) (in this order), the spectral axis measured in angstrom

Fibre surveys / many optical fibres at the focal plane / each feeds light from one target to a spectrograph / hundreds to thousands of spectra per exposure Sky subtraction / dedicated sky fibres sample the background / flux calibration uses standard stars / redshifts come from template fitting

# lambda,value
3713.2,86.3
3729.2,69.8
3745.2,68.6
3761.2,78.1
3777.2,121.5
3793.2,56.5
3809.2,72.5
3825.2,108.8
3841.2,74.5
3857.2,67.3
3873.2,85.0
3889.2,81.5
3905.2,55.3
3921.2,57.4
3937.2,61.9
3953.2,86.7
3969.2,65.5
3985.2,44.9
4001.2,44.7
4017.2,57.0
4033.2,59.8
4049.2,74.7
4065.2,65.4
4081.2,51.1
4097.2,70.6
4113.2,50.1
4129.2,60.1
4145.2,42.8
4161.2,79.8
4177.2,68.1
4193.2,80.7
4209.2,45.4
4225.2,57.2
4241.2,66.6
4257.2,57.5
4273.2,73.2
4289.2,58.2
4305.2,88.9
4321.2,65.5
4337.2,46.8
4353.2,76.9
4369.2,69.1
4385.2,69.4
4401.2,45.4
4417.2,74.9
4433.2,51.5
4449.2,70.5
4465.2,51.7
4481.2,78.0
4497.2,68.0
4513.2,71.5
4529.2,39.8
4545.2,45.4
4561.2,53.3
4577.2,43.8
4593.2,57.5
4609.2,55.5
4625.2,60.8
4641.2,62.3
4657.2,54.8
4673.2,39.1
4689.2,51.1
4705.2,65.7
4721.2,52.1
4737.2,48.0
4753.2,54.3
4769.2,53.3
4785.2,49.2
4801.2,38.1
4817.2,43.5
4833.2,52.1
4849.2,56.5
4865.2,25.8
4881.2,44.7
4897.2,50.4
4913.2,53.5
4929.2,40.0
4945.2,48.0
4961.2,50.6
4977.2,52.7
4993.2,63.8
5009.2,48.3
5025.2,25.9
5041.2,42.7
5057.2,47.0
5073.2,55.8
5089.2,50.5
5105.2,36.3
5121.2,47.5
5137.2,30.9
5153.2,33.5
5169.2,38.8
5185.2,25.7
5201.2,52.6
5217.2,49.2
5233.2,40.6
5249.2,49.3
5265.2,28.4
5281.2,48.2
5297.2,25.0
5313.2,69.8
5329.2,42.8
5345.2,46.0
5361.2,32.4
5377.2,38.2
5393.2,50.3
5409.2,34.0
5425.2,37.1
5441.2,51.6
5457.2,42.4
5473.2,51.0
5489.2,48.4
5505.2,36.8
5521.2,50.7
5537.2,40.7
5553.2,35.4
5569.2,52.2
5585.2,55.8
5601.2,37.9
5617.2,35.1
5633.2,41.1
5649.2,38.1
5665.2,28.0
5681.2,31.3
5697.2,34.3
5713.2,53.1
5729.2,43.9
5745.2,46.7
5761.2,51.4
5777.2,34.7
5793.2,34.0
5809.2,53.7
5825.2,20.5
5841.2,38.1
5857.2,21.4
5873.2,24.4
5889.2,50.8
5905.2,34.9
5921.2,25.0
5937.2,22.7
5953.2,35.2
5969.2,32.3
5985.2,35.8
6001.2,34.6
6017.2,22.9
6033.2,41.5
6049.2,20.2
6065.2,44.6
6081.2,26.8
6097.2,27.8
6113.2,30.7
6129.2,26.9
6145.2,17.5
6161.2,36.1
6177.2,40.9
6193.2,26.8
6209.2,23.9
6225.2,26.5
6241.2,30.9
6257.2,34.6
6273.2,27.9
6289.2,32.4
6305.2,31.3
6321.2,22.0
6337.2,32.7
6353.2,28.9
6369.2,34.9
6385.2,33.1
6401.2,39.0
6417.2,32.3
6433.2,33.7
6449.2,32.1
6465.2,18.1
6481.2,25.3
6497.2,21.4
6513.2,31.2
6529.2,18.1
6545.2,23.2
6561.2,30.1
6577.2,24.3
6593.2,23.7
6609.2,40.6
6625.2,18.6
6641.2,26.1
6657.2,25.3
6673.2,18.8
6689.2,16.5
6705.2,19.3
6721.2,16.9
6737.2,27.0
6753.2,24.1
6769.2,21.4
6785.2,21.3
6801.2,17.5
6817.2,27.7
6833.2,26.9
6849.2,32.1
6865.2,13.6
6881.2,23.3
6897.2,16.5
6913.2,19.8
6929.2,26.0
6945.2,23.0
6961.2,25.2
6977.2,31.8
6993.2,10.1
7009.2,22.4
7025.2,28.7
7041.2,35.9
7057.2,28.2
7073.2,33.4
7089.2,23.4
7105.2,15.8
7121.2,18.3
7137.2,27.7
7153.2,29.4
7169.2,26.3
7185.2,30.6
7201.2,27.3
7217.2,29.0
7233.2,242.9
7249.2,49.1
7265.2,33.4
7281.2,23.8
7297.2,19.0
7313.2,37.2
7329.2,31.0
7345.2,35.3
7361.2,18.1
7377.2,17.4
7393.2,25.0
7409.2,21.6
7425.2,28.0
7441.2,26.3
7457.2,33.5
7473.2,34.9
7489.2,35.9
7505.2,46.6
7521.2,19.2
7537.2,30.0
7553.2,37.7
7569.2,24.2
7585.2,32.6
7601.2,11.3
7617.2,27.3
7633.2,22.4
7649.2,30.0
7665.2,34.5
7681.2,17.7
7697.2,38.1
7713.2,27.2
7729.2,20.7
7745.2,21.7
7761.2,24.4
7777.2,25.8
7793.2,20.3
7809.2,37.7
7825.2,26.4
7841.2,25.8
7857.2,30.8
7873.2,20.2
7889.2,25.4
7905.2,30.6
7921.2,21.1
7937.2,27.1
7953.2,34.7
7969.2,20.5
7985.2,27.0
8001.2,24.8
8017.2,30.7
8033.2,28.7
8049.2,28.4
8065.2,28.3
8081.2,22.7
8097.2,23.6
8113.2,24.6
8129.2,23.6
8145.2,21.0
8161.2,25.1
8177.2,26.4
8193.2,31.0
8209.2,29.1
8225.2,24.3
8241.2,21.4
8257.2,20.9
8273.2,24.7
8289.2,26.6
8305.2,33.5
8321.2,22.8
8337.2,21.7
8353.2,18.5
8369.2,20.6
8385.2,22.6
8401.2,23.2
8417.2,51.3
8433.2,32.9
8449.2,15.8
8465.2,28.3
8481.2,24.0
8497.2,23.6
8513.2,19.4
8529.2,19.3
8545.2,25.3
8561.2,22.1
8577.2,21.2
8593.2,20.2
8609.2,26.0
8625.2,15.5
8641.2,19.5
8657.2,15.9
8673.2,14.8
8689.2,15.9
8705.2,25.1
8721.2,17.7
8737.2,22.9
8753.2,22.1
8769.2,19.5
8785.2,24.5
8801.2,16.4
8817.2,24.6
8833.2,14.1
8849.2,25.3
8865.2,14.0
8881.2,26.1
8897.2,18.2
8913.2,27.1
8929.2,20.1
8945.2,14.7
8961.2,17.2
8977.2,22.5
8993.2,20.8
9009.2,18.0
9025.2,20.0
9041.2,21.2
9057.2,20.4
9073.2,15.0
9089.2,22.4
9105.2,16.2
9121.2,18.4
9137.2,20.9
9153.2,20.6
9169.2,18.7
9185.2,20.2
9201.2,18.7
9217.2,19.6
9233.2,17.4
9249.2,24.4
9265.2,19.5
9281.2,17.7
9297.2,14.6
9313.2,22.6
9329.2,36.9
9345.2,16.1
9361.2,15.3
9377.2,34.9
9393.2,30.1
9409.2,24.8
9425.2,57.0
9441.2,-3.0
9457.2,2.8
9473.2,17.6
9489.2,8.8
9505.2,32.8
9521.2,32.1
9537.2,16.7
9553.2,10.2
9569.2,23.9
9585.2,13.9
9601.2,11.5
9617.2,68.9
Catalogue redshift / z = 0.94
